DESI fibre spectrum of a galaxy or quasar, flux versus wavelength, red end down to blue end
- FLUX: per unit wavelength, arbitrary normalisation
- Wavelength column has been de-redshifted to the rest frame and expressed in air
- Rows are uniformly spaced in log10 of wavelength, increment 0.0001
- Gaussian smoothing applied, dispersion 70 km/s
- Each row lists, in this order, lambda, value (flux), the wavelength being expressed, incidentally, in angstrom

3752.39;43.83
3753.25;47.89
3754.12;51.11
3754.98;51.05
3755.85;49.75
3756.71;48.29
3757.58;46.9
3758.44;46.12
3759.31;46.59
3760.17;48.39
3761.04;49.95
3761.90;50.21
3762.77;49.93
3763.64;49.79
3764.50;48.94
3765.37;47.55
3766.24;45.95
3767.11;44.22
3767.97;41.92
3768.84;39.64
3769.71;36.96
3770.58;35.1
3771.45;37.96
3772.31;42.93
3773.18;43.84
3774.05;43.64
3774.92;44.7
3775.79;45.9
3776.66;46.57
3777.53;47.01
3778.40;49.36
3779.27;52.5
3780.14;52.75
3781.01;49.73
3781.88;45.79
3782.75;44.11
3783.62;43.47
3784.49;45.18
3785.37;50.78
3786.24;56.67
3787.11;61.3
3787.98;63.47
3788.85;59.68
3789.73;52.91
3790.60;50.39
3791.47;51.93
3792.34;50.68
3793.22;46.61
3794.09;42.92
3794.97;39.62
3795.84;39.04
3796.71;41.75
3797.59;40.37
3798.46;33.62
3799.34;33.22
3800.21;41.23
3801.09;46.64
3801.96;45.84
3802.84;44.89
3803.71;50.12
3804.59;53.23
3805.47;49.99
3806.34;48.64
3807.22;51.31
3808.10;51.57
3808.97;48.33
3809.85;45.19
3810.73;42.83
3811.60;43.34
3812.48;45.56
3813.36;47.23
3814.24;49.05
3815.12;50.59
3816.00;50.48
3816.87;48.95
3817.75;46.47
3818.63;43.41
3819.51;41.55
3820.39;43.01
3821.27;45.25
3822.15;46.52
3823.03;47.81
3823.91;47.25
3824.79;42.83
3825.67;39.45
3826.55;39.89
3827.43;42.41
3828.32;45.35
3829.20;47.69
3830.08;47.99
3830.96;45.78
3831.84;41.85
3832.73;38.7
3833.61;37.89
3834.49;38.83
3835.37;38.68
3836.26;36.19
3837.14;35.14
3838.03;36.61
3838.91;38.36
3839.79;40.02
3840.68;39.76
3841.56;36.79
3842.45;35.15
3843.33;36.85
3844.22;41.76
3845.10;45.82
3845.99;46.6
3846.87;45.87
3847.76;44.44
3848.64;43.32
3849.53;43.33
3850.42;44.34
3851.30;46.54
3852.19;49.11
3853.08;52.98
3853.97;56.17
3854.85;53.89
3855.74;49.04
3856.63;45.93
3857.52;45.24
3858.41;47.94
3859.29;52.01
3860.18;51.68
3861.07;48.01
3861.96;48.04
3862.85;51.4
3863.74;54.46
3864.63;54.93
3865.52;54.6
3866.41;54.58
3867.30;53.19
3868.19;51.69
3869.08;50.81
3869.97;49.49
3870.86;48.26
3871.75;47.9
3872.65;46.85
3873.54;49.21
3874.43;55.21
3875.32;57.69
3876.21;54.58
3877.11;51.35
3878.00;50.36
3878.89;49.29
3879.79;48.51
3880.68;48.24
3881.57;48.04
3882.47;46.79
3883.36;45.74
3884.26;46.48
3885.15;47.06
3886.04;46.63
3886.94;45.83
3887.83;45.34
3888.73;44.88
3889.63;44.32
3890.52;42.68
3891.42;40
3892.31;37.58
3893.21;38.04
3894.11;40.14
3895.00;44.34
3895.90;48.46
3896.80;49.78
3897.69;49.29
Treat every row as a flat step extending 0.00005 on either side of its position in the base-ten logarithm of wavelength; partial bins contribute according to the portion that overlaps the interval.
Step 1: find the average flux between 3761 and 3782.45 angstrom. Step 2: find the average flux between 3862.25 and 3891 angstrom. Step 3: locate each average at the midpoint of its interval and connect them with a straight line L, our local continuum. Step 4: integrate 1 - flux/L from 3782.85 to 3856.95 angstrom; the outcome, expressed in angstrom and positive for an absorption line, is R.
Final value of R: 3.2 angstrom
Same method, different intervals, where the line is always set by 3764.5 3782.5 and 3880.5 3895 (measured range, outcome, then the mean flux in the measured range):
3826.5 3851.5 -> 1.7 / 41.4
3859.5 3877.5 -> -3.0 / 51.7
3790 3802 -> 0.4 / 43.2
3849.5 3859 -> -1.0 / 48.9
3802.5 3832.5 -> -1.2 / 46.3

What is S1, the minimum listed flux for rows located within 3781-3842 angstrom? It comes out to 33.22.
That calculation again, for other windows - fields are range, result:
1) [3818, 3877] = 35.14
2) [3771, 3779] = 37.96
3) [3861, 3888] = 45.34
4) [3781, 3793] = 43.47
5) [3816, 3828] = 39.45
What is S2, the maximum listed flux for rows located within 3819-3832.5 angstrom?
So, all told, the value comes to 47.99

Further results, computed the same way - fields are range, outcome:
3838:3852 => 46.6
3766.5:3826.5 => 63.47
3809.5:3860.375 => 56.17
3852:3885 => 57.69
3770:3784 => 52.75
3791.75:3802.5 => 50.68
